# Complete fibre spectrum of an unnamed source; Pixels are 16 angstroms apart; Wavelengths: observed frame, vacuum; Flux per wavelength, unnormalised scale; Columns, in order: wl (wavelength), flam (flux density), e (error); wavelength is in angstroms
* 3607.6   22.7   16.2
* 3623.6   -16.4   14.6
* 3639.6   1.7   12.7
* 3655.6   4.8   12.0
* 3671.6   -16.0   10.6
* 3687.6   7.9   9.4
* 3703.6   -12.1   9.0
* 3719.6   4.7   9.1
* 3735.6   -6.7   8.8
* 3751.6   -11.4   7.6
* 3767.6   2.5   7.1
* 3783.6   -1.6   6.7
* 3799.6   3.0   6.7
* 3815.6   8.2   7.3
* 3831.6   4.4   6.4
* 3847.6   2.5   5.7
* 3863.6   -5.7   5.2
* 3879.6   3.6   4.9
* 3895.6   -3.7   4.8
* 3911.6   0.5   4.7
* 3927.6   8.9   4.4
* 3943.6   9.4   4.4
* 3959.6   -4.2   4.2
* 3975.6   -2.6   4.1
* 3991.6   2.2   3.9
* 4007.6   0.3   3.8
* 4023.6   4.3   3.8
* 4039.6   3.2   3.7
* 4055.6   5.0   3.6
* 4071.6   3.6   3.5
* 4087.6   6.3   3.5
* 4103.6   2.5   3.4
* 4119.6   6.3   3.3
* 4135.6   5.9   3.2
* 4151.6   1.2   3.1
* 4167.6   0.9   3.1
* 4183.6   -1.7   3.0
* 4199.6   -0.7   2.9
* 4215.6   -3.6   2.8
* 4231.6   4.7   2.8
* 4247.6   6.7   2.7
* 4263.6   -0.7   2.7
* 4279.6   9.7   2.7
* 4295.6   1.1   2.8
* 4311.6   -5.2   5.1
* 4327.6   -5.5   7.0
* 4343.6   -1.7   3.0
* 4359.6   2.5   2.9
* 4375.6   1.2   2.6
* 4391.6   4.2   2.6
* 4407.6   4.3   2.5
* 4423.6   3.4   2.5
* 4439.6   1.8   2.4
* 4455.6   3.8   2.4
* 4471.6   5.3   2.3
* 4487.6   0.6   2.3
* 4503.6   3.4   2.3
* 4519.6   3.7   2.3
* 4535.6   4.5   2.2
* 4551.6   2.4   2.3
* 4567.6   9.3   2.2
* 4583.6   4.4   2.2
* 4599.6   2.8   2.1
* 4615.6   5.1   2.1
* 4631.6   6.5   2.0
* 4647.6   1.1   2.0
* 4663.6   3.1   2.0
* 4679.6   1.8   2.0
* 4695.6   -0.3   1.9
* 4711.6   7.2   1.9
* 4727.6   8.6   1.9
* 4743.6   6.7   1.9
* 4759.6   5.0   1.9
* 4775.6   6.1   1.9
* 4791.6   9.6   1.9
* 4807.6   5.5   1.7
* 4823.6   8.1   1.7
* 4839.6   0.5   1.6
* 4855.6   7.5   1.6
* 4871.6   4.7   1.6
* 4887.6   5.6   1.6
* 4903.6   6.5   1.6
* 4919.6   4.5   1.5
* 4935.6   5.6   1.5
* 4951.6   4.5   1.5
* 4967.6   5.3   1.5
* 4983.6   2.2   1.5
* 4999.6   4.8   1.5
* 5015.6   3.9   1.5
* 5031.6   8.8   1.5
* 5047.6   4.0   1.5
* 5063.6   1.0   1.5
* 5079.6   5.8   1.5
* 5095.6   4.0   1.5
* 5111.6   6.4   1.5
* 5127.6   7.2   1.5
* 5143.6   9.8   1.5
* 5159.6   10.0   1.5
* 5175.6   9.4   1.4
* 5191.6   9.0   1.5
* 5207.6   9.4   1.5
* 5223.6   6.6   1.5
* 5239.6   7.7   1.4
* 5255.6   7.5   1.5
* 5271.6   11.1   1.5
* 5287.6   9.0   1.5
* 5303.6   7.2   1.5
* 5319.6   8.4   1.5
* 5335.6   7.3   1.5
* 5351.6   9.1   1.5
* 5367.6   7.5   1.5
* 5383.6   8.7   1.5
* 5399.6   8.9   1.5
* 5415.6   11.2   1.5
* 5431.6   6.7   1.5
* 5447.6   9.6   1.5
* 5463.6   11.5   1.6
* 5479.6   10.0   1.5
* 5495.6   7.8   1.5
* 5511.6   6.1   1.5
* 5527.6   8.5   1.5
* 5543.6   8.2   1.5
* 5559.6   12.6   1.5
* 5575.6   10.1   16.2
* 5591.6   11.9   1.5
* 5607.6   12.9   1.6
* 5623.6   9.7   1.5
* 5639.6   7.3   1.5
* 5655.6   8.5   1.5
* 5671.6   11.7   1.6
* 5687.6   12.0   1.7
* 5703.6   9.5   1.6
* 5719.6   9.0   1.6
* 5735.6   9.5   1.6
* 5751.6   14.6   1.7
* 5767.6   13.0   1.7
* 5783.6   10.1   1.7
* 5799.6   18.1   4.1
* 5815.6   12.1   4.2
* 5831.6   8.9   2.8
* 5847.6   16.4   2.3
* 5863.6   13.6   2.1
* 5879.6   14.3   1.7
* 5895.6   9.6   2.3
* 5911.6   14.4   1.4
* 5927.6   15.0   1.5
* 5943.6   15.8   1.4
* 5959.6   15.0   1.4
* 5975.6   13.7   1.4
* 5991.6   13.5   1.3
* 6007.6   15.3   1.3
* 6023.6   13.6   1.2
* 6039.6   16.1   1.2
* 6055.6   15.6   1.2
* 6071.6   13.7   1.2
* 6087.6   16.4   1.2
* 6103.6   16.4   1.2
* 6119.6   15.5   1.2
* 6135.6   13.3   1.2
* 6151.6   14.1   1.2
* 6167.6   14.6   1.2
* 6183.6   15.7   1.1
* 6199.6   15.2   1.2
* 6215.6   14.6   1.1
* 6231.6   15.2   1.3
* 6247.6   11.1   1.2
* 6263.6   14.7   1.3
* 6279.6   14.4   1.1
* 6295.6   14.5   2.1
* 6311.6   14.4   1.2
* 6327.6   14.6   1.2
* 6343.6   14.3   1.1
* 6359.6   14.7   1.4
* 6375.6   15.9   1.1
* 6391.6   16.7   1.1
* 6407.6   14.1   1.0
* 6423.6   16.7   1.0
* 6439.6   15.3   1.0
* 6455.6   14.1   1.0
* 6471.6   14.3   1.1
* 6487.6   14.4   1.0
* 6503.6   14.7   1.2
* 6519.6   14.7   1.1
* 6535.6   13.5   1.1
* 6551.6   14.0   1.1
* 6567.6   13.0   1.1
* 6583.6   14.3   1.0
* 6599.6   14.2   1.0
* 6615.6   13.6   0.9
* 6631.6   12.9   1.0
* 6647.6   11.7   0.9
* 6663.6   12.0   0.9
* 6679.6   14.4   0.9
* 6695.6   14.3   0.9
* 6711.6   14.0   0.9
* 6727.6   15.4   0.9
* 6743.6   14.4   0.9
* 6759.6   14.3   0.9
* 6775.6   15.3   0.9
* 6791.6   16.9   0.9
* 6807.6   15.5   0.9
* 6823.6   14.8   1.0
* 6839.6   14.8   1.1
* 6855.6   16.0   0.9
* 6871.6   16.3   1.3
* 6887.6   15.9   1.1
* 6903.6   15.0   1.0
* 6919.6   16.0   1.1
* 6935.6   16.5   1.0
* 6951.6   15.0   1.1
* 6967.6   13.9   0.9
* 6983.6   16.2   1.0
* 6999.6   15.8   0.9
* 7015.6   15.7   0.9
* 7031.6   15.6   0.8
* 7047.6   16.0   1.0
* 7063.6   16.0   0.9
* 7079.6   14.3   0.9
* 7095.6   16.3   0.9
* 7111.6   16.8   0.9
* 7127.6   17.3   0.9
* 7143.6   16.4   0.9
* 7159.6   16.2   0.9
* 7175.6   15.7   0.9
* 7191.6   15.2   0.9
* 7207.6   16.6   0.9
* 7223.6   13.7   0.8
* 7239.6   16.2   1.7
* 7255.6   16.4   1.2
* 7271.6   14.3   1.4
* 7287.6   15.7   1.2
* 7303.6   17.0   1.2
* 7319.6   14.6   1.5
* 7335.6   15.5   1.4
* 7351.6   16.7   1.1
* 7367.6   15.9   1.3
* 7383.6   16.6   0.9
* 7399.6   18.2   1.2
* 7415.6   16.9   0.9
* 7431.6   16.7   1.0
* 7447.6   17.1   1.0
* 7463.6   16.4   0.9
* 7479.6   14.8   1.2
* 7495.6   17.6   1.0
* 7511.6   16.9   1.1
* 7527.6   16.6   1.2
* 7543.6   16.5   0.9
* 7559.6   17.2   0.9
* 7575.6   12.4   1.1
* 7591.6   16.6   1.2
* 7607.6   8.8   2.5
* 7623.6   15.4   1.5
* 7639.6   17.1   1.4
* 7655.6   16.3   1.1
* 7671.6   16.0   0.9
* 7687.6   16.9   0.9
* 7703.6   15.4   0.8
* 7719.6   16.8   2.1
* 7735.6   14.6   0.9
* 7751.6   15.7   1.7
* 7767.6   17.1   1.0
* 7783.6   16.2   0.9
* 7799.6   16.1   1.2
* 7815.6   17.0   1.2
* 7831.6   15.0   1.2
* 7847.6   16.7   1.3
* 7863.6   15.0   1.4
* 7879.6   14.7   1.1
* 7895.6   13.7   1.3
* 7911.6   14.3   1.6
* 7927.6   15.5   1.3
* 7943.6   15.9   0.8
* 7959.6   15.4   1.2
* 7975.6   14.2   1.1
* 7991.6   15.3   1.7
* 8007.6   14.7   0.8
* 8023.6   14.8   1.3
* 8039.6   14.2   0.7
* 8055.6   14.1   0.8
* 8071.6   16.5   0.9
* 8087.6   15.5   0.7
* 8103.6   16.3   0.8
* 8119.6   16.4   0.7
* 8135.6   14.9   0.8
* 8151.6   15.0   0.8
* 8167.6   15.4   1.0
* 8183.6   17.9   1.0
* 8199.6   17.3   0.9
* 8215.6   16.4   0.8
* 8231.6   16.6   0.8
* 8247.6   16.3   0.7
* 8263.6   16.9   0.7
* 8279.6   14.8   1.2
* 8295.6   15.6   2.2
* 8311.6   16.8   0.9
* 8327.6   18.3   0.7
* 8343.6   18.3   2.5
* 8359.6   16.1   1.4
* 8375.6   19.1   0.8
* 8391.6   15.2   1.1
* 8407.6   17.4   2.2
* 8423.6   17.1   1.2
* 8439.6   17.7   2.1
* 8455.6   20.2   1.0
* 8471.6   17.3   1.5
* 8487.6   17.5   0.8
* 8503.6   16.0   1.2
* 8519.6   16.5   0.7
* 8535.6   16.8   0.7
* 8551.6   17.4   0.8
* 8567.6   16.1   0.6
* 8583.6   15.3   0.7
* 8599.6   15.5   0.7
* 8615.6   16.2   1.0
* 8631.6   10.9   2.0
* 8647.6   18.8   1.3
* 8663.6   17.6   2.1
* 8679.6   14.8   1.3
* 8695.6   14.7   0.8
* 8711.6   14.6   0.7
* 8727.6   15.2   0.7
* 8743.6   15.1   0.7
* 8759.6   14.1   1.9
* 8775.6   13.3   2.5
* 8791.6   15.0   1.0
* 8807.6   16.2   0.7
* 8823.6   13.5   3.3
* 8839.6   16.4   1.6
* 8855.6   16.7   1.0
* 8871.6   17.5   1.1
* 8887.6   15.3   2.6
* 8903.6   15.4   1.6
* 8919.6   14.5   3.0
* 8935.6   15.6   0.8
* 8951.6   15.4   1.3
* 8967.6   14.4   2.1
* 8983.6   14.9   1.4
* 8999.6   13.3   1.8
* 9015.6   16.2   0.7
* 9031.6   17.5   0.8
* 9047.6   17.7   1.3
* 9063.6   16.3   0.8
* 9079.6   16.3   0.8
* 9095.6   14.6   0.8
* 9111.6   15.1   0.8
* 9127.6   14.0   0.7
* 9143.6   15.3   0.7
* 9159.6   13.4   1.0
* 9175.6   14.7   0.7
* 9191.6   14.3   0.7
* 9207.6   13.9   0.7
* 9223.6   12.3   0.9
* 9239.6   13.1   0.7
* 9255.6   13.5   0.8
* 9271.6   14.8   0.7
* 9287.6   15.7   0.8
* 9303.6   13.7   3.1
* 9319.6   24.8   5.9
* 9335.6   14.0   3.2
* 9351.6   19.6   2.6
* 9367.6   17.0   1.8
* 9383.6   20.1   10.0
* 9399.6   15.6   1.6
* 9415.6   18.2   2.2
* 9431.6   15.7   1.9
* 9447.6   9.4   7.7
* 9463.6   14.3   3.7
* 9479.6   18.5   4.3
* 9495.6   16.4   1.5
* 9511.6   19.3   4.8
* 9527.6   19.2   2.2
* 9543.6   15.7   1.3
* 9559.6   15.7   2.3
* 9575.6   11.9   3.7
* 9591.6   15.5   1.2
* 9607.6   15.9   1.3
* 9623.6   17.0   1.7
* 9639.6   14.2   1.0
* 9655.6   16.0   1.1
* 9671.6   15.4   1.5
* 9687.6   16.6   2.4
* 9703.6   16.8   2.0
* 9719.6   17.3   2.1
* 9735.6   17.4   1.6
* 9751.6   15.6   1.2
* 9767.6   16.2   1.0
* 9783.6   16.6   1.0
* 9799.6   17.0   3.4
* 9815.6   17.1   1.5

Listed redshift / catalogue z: 0.285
